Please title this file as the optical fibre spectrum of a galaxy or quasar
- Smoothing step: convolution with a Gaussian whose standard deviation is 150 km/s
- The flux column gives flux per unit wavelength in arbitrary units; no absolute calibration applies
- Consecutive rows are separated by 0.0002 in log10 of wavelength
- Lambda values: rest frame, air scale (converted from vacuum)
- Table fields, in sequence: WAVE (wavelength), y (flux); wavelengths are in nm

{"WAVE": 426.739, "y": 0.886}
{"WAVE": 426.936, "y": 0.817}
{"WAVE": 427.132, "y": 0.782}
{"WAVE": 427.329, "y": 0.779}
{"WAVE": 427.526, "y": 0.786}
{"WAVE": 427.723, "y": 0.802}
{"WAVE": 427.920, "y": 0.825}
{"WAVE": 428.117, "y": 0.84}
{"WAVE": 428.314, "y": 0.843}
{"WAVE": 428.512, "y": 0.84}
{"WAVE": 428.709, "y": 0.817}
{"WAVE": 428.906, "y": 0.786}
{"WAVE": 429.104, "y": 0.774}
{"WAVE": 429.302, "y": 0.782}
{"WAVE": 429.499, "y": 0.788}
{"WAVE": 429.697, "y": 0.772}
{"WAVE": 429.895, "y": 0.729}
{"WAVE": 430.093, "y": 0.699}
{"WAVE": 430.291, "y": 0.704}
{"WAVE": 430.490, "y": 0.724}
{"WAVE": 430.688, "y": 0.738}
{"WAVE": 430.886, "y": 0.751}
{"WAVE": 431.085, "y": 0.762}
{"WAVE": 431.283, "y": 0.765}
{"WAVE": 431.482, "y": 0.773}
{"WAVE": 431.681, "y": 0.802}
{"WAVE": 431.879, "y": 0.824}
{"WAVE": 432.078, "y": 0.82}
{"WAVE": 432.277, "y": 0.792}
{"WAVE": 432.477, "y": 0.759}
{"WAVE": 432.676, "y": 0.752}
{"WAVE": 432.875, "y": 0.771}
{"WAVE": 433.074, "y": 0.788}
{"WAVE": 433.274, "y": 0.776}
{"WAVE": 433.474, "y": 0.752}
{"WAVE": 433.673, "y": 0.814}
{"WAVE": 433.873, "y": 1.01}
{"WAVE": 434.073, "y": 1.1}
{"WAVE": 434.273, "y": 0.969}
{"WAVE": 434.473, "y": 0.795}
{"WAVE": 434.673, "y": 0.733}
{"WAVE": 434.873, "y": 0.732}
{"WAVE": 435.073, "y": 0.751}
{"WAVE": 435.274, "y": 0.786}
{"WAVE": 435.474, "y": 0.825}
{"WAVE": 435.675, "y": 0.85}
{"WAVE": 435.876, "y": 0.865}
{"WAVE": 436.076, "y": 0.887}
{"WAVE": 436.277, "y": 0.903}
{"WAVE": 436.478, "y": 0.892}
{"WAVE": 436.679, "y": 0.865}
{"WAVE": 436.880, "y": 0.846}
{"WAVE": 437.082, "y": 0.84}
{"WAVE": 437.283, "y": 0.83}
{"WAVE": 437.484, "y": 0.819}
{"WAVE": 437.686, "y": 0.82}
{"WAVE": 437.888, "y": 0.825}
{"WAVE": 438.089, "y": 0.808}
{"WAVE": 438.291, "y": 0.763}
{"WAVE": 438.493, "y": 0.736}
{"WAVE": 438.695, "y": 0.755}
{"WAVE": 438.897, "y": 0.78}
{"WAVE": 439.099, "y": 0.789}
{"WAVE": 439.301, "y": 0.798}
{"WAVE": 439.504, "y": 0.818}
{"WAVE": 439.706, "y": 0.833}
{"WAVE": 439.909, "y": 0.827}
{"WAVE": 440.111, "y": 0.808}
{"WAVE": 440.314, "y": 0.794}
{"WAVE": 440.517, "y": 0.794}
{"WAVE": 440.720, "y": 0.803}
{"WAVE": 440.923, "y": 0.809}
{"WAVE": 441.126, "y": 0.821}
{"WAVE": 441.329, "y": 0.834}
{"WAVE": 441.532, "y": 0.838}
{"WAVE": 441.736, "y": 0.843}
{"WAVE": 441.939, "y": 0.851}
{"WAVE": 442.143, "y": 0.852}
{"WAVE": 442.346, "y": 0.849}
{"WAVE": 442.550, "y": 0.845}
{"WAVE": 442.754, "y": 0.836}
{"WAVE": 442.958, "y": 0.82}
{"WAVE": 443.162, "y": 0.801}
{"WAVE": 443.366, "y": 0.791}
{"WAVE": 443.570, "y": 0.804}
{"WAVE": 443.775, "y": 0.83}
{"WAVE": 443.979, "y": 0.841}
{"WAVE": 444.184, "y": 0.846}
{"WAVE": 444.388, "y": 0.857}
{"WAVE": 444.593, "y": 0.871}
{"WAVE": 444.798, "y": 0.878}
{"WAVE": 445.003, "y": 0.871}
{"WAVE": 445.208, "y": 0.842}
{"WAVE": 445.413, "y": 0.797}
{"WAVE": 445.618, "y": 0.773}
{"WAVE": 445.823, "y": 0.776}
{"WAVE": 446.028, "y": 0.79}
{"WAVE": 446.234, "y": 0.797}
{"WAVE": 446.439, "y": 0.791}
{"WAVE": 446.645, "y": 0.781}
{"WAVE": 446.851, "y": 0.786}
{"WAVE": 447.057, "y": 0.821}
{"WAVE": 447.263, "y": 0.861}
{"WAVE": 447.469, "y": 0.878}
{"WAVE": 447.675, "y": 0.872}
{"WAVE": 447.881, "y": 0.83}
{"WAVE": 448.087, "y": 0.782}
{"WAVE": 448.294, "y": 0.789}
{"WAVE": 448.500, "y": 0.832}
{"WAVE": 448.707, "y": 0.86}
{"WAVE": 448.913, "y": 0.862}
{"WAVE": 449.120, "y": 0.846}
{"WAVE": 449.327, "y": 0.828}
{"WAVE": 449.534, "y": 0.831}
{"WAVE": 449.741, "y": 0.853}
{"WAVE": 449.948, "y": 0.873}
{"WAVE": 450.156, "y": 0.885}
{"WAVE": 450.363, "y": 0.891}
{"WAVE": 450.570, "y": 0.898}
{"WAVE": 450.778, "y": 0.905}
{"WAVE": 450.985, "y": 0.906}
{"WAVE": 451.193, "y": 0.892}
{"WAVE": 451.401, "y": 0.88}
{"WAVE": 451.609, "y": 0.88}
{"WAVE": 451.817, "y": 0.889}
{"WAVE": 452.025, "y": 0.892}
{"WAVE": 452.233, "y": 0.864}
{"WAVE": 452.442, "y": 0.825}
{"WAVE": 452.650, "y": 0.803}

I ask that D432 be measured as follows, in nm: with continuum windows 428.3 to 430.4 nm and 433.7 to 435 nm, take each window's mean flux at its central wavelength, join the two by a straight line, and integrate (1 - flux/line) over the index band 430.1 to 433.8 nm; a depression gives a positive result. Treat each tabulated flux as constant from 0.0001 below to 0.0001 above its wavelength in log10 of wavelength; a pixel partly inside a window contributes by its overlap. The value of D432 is 0.27 nm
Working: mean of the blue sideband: 0.773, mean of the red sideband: 0.883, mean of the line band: 0.77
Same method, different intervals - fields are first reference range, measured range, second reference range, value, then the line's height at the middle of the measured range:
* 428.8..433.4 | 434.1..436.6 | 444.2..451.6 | -0.17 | 0.786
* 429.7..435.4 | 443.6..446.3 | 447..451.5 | 0.04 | 0.841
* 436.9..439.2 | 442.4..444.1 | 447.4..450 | -0.01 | 0.819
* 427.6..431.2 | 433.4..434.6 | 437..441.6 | -0.18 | 0.79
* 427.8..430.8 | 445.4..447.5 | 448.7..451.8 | 0.13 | 0.856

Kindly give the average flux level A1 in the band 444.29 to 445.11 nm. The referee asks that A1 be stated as 0.868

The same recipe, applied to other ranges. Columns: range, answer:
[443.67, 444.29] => 0.839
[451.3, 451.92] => 0.883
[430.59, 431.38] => 0.754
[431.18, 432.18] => 0.797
